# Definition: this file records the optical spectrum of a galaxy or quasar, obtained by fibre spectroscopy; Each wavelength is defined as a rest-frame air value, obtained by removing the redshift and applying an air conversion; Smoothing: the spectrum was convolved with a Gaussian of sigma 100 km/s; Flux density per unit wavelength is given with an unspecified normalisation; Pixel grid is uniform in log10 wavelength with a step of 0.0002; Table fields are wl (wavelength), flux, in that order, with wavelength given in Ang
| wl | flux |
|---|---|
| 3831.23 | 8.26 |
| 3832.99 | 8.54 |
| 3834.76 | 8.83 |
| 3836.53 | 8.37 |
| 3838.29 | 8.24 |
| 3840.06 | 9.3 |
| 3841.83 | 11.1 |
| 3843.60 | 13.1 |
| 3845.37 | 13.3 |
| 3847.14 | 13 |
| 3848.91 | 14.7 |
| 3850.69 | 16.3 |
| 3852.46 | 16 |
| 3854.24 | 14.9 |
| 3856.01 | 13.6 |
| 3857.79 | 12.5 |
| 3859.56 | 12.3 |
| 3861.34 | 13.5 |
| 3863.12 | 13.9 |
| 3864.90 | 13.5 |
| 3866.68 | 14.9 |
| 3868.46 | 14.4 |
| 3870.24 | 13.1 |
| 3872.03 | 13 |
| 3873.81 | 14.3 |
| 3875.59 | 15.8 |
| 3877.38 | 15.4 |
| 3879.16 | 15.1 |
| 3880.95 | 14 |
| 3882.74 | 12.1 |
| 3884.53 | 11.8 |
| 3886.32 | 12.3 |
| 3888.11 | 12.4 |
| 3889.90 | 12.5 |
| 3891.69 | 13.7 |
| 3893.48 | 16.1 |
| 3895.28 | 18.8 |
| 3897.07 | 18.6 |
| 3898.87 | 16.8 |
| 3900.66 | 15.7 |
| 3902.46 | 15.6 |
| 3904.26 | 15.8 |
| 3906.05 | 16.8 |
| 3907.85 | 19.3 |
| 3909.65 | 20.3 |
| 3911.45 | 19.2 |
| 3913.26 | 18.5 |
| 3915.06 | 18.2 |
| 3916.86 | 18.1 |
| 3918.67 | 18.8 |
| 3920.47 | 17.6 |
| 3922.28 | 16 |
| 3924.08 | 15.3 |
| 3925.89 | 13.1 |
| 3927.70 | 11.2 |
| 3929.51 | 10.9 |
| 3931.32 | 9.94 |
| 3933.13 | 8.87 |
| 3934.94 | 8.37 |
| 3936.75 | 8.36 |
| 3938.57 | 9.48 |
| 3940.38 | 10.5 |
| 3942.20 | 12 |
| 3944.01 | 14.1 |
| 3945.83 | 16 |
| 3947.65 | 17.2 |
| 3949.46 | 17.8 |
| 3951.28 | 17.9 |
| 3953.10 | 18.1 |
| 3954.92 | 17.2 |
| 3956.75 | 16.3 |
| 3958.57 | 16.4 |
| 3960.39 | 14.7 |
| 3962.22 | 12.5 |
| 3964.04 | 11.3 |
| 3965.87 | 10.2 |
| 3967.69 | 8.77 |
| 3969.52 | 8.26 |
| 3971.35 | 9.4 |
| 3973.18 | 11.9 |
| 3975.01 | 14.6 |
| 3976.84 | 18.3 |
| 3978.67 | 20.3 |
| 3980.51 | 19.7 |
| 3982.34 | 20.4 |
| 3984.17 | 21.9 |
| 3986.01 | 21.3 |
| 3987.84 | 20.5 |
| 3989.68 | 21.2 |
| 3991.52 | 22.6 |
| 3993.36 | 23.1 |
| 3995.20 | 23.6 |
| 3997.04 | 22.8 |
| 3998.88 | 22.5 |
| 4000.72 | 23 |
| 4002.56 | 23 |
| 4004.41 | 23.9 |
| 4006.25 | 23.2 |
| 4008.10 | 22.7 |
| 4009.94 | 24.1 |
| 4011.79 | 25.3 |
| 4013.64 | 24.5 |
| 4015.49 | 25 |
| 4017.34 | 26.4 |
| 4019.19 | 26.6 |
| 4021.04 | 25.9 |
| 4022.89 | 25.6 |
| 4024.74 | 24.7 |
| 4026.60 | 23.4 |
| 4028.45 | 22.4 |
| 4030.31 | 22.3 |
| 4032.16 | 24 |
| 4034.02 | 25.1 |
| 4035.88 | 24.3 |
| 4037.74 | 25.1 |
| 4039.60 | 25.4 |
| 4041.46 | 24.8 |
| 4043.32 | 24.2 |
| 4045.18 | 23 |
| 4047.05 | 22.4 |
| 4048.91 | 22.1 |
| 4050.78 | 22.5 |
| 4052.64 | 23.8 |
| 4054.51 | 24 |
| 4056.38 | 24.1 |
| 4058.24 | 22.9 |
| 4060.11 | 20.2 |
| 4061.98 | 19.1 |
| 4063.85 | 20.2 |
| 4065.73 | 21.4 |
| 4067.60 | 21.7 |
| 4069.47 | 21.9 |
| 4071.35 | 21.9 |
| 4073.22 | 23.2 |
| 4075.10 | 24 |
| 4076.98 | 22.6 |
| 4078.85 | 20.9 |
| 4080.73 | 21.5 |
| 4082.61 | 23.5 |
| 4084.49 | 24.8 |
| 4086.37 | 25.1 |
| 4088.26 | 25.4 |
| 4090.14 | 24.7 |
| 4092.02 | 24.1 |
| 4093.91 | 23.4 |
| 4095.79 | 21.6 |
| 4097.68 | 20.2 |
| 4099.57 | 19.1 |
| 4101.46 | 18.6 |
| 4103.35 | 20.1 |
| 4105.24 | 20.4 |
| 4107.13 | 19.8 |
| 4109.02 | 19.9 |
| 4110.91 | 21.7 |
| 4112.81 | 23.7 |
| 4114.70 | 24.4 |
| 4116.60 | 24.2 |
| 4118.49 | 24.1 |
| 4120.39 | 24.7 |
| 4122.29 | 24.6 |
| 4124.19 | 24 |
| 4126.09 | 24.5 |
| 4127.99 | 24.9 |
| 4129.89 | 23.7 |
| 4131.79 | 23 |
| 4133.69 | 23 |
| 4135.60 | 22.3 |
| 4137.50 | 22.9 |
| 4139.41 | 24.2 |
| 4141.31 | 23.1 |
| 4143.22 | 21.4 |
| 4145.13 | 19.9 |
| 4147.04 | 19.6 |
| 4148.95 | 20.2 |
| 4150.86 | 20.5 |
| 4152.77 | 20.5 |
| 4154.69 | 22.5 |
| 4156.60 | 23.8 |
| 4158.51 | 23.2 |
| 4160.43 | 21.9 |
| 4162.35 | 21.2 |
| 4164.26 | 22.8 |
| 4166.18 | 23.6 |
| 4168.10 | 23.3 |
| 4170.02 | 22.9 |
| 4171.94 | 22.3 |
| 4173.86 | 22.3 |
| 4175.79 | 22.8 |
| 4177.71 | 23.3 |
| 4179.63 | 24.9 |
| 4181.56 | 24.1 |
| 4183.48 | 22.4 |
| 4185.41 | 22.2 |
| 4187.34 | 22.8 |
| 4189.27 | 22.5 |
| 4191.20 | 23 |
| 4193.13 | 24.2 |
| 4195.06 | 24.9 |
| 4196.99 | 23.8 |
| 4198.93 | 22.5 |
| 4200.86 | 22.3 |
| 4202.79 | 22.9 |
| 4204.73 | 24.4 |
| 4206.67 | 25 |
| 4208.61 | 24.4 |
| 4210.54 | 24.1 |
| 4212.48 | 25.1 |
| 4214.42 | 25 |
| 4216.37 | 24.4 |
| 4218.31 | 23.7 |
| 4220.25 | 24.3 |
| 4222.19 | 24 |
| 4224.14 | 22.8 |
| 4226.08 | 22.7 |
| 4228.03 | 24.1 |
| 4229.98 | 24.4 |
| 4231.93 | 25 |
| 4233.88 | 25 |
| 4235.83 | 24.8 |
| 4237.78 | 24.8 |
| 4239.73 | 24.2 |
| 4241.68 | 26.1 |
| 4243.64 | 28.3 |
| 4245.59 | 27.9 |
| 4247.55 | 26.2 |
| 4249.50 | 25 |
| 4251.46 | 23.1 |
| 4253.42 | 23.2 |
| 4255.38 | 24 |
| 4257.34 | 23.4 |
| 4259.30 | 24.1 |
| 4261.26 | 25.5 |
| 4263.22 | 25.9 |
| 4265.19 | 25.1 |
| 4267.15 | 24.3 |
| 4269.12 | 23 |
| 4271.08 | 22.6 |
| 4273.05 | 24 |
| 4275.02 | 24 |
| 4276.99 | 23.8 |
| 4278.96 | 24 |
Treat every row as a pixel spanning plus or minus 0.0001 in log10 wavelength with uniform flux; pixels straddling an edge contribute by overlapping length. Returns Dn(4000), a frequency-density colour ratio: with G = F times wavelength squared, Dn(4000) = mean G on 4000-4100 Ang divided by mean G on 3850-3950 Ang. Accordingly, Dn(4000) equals 1.73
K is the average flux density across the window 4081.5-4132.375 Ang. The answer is 22.9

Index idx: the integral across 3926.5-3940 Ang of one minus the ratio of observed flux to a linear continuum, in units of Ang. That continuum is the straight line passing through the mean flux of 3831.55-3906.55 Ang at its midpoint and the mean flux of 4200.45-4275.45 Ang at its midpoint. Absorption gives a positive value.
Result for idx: 5.0 Ang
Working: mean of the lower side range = 13.6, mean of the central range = 9.7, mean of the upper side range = 24.5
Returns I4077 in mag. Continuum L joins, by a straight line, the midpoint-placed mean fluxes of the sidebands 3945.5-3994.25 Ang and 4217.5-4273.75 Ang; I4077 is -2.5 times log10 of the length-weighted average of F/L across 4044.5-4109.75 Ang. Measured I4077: -0.13 mag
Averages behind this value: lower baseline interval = 16.6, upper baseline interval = 24.5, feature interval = 22.1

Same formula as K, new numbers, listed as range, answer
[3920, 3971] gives 13.1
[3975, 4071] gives 22.9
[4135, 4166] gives 21.9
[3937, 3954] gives 14.5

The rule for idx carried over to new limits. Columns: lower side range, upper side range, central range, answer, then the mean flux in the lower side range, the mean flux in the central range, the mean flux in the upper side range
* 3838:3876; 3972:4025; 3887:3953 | 8.45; 13.5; 15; 22.3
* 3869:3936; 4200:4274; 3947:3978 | 4.52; 14.9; 14.2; 24.5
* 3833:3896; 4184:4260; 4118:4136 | -2.22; 13.2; 23.9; 24.2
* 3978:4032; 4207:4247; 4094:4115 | 2.68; 23.2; 20.9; 24.8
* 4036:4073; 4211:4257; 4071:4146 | 1.82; 22.7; 22.7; 24.7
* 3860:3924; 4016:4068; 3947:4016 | 5.55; 15.6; 18.8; 23.5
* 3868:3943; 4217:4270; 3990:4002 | -3.95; 14.5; 22.9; 24.6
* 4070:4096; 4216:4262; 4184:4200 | 0.69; 23.4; 23.2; 24.6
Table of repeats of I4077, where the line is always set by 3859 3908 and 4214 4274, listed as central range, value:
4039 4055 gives -0.22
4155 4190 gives -0.02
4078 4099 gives -0.14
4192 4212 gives -0.02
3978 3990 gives -0.19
